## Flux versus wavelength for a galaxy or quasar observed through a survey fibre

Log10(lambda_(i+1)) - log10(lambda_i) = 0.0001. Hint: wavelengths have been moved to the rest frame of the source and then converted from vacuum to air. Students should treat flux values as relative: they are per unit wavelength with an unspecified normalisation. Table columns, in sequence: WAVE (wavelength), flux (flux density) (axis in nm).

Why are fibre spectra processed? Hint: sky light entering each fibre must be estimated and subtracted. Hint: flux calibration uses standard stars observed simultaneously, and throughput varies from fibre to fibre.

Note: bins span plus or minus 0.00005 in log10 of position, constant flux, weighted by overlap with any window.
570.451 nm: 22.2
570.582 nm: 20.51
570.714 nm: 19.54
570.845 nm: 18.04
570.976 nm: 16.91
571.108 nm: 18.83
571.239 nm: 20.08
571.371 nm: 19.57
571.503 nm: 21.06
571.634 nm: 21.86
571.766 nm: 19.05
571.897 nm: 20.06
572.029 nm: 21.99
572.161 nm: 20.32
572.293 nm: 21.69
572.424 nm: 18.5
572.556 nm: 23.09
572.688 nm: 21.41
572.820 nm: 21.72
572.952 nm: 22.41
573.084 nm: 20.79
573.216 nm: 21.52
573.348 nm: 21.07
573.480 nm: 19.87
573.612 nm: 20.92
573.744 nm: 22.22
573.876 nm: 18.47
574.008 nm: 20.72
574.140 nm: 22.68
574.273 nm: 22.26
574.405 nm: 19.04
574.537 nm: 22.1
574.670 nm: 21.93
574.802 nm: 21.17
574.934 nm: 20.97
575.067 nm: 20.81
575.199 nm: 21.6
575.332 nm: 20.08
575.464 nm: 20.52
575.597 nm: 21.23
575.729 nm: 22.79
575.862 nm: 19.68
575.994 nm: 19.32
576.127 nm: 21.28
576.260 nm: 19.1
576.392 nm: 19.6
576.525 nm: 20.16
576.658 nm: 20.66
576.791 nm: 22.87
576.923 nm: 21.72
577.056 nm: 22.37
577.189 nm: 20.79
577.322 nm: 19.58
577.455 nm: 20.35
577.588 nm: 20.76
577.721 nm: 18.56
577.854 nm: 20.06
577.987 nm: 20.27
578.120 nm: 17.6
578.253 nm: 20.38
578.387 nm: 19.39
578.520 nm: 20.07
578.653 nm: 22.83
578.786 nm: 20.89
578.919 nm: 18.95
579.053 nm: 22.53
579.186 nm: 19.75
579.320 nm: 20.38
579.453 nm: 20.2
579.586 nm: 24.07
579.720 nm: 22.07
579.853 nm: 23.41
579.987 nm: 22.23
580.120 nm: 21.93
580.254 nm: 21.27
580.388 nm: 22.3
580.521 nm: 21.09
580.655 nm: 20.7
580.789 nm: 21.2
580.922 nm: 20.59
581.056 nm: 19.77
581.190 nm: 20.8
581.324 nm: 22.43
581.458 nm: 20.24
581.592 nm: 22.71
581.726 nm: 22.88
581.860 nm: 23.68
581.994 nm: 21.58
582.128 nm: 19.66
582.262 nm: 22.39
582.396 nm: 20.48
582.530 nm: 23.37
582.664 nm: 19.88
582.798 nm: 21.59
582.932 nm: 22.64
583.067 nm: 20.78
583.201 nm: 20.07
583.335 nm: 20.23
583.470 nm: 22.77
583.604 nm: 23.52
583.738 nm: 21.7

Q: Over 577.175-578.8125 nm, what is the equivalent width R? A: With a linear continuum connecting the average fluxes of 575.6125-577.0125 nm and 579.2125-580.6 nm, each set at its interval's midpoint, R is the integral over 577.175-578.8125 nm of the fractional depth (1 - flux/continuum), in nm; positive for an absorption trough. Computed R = 0.09 nm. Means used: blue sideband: 20.8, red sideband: 21.8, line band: 20.1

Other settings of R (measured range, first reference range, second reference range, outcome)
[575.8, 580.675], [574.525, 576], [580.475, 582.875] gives 0.097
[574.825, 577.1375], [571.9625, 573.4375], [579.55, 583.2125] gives 0.059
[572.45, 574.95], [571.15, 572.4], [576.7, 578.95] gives -0.089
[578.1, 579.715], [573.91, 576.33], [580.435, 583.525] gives 0.034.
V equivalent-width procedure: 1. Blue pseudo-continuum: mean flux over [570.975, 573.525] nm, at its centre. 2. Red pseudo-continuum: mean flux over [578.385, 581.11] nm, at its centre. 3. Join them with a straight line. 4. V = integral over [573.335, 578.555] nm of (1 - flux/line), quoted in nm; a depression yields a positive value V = 0.09 nm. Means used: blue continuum 20.7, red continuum 21.3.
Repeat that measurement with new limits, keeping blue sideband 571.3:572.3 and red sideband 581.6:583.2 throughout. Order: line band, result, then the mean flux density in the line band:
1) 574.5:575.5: -0.01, 21.1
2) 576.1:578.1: 0.07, 20.5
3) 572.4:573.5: -0.03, 21.3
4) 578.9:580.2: -0.01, 21.6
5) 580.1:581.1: 0.02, 21.1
